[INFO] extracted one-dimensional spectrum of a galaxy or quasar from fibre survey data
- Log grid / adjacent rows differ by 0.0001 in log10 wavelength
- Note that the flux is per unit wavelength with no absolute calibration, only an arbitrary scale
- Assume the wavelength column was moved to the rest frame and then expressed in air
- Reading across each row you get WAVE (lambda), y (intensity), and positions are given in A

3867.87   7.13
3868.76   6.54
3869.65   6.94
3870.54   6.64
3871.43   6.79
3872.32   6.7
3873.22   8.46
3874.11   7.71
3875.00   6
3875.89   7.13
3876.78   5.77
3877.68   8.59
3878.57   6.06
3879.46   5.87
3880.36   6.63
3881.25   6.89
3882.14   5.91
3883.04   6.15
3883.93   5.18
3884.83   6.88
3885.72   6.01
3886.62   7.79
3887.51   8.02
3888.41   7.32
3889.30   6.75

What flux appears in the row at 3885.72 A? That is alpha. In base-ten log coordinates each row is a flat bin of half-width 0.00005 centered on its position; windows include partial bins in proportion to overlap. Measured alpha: 6.01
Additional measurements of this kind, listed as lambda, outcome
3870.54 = 6.64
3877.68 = 8.59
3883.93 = 5.18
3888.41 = 7.32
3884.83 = 6.88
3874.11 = 7.71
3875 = 6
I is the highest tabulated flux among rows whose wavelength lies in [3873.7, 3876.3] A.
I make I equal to 7.71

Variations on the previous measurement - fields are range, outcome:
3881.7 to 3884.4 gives 6.15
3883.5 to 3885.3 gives 6.88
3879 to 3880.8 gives 6.63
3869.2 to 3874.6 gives 8.46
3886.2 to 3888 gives 8.02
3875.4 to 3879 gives 8.59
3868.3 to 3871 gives 6.94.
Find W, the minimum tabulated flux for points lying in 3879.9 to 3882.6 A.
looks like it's 5.91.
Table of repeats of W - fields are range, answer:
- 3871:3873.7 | 6.7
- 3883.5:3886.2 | 5.18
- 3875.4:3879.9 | 5.77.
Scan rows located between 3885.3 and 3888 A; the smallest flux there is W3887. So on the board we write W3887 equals 6.01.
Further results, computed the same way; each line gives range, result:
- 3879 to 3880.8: 5.87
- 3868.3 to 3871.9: 6.54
